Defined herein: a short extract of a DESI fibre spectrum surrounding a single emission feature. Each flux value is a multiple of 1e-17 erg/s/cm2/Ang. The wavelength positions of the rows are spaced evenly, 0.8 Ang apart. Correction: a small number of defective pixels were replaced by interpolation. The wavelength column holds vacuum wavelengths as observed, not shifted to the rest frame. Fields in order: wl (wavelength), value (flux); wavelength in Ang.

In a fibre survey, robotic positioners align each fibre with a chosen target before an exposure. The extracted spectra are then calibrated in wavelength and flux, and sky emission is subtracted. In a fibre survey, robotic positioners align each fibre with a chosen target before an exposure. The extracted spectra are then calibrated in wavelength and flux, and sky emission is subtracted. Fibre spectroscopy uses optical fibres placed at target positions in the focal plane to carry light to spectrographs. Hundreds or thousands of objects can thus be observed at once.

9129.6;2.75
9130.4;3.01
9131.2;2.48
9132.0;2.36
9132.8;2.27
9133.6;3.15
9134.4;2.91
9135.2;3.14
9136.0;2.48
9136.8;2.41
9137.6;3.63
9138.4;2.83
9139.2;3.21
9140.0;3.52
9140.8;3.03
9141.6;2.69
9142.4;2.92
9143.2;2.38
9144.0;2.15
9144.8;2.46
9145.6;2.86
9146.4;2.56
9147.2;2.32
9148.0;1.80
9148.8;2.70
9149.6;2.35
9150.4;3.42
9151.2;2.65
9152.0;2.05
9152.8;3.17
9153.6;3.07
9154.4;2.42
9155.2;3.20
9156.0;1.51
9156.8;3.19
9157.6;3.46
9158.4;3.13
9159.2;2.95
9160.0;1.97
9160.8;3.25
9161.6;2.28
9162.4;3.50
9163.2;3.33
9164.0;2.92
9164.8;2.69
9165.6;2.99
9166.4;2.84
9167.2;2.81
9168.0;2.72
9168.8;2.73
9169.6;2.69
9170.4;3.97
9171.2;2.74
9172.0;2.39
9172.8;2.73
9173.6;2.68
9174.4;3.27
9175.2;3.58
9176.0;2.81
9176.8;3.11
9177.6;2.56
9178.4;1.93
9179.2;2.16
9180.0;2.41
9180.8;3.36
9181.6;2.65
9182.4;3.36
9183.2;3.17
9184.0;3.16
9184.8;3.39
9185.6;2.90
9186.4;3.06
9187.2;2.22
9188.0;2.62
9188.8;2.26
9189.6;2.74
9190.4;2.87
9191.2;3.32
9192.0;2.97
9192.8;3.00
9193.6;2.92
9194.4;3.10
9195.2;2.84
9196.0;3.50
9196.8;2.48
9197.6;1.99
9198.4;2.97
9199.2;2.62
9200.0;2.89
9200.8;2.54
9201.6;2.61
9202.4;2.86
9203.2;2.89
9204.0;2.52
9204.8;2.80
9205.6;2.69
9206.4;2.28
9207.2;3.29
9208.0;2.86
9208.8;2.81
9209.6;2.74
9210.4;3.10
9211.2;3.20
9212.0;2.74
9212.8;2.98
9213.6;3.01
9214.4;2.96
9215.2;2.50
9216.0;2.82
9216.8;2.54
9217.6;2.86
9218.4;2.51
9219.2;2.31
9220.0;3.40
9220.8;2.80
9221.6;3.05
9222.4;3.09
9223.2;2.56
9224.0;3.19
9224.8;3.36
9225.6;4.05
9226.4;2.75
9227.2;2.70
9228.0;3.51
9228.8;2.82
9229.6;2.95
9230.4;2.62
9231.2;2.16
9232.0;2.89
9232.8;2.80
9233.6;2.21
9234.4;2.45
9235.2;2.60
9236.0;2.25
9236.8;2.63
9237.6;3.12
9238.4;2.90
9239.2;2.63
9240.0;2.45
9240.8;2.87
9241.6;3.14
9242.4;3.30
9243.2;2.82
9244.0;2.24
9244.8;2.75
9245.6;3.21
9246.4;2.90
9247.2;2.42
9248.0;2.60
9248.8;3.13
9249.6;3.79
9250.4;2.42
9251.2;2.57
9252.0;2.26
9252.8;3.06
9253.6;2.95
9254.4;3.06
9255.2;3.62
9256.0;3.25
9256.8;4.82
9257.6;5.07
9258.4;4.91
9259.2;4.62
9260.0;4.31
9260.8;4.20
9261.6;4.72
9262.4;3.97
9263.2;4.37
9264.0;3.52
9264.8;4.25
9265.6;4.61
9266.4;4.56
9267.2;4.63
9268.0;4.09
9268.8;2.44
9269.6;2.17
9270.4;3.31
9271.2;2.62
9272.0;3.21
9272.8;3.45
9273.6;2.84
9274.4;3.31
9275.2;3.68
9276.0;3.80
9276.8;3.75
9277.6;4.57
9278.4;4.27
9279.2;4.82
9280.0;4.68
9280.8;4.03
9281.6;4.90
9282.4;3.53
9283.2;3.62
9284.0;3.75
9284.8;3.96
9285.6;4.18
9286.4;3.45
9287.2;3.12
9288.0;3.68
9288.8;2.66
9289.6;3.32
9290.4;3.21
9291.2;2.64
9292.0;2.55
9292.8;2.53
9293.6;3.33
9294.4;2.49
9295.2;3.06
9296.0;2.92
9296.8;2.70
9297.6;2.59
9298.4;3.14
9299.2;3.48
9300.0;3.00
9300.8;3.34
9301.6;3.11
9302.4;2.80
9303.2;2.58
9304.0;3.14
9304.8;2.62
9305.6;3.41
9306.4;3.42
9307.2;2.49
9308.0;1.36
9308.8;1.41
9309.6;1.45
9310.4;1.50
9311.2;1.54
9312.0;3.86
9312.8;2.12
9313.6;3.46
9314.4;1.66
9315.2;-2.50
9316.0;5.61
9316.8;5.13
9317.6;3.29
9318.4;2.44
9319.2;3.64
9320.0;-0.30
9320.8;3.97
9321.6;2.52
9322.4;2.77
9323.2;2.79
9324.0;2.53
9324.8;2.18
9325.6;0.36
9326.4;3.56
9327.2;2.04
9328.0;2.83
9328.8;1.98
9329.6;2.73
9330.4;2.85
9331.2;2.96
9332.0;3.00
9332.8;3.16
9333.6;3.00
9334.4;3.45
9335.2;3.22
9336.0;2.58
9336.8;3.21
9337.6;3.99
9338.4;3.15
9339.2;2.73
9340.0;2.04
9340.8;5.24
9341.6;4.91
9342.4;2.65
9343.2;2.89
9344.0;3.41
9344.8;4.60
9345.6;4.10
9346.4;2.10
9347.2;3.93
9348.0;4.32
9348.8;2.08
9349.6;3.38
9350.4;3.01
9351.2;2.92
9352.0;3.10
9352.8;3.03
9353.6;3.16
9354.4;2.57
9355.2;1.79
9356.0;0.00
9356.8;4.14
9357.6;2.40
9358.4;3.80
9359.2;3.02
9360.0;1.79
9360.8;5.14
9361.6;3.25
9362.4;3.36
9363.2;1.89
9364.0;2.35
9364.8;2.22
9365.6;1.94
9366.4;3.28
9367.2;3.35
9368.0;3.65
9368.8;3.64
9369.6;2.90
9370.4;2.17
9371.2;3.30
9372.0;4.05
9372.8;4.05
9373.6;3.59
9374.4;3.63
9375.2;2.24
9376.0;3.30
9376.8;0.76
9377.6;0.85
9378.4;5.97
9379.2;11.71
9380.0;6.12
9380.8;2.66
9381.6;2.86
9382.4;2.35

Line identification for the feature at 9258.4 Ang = [S II] 6716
